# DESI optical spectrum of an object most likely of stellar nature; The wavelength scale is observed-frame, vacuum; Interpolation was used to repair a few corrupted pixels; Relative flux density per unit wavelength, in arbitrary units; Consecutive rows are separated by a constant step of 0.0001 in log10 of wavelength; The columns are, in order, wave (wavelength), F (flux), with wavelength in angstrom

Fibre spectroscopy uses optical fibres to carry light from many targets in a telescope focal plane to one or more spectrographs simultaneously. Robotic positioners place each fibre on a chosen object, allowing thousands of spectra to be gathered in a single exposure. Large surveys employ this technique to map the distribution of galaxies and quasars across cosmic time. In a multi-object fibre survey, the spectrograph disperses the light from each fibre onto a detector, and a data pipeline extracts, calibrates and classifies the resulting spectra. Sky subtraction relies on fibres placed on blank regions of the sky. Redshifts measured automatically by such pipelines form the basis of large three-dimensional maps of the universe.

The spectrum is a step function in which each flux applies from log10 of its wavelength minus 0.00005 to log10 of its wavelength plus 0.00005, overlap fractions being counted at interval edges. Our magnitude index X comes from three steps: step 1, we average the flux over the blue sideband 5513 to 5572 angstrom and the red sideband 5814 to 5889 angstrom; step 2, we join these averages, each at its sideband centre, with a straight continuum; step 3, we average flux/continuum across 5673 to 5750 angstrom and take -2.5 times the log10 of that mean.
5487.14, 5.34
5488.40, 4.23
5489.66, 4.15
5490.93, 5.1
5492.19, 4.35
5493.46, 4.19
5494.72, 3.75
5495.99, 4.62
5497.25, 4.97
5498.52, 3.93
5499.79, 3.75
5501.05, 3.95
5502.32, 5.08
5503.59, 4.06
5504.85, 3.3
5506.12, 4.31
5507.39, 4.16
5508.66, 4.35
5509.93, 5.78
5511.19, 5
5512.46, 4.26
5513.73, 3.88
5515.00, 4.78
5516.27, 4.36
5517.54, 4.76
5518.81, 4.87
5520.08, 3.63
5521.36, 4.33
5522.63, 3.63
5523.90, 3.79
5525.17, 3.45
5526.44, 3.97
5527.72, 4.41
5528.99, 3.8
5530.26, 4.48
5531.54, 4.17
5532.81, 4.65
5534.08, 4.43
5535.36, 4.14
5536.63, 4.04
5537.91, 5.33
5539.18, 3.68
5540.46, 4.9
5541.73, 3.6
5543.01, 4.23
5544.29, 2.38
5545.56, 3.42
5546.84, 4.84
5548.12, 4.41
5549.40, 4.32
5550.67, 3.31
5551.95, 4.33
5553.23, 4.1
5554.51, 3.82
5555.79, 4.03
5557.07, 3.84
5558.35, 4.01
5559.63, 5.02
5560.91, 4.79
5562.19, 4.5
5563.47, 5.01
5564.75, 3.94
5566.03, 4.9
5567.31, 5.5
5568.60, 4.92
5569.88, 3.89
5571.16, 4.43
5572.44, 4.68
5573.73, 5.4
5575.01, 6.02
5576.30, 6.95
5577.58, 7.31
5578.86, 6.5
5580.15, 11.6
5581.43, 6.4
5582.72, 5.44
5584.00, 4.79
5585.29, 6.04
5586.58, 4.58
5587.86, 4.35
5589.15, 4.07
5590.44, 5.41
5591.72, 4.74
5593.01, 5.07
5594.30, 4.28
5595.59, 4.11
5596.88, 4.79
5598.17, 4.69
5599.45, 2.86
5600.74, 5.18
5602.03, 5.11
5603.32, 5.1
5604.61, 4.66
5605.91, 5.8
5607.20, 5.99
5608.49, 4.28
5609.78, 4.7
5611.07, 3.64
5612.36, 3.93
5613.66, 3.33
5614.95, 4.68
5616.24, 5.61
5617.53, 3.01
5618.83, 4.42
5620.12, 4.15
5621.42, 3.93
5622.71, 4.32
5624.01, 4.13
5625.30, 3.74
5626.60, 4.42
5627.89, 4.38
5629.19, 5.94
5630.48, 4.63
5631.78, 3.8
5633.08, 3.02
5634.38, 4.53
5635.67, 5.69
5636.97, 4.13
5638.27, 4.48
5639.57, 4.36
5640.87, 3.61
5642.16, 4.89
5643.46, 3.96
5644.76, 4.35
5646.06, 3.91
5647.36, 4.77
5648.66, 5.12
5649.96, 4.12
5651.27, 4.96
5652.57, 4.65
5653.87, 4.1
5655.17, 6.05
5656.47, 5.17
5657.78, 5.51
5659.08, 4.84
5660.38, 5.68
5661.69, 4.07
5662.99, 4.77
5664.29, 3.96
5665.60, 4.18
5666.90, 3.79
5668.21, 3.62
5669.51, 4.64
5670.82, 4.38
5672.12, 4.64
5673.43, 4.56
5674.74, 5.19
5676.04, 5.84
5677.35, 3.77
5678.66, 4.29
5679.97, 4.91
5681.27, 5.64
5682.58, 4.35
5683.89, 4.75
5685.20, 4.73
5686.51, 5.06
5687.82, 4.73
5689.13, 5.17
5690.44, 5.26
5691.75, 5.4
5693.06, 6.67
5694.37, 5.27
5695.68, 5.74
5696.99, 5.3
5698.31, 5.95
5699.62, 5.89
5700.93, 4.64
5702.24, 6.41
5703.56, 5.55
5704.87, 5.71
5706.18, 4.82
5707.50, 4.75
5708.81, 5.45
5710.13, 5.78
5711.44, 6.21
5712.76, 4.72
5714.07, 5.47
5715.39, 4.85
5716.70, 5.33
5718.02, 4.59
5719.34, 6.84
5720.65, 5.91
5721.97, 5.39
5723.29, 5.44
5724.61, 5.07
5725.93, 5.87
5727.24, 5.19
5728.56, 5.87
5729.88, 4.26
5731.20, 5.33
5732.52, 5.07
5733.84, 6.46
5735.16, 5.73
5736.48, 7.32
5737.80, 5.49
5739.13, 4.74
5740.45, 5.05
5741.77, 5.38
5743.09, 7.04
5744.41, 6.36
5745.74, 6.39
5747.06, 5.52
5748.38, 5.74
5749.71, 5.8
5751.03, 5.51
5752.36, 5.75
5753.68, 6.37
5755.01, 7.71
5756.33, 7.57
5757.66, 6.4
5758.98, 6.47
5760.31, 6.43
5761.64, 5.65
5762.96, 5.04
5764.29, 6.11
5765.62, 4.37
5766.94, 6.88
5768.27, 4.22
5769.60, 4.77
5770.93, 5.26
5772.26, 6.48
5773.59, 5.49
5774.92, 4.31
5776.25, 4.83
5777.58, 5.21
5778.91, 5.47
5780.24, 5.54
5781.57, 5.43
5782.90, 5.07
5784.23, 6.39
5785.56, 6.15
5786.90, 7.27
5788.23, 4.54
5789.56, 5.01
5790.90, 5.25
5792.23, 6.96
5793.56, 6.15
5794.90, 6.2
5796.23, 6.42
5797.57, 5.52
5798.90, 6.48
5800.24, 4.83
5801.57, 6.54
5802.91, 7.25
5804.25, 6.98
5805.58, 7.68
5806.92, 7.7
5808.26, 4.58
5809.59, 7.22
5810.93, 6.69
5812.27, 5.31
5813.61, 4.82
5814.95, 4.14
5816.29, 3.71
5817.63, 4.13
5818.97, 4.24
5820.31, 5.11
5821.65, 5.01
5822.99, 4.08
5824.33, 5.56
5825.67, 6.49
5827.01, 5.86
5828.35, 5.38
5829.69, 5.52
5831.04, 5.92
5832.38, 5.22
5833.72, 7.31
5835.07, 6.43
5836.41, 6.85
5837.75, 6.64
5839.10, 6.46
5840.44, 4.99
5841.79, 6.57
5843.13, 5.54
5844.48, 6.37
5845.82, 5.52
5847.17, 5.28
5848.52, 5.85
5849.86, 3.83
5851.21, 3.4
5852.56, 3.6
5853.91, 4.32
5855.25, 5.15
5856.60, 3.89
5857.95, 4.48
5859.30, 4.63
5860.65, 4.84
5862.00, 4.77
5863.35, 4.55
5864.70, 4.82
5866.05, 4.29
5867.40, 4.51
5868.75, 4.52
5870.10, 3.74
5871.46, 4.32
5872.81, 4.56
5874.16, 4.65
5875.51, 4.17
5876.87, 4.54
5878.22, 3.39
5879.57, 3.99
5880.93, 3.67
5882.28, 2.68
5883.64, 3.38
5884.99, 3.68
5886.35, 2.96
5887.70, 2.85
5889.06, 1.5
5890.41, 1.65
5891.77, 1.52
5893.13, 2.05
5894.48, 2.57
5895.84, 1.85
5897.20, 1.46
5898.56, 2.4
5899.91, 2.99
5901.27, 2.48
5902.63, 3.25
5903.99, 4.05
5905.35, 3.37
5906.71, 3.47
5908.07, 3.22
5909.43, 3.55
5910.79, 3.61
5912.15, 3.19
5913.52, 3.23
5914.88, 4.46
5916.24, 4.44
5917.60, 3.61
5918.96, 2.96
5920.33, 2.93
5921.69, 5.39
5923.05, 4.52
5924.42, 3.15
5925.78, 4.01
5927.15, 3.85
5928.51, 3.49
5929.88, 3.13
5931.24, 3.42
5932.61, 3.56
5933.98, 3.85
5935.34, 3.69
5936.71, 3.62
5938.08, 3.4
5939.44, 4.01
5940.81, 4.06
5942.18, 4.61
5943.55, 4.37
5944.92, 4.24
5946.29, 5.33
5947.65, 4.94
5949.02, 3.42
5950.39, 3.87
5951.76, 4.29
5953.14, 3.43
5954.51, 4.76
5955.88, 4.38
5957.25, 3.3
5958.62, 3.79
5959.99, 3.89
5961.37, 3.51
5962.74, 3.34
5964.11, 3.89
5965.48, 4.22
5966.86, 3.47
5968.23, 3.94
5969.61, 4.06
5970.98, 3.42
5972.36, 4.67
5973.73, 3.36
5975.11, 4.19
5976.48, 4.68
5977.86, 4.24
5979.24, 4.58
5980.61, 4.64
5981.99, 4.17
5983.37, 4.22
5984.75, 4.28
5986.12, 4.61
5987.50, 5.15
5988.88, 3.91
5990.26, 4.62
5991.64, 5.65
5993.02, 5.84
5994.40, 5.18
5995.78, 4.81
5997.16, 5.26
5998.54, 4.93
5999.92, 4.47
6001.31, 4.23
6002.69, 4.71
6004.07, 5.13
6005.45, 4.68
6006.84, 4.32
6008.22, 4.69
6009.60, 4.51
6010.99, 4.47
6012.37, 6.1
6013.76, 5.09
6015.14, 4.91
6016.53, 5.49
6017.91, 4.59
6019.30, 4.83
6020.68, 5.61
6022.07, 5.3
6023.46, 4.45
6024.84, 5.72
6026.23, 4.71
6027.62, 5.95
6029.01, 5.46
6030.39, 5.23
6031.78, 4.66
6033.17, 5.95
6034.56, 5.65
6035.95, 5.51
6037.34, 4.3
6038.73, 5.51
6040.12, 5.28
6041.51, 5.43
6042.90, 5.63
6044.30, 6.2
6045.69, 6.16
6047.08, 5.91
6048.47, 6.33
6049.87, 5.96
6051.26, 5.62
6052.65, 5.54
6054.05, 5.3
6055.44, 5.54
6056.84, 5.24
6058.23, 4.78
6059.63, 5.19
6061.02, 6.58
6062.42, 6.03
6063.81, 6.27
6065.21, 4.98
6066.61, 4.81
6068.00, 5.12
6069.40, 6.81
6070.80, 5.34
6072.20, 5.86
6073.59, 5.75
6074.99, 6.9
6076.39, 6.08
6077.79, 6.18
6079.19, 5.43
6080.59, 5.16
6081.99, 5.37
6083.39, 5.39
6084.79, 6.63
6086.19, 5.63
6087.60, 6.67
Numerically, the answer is -0.20 mag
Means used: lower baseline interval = 4.24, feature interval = 5.43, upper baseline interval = 4.74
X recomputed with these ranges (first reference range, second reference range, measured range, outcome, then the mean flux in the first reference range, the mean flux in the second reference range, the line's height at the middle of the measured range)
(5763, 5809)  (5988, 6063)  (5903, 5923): 0.432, 5.8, 5.24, 5.5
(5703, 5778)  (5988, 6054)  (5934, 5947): 0.274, 5.64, 5.2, 5.33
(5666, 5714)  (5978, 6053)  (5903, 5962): 0.308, 5.1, 5.11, 5.11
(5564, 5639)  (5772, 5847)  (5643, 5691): 0.101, 4.87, 5.76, 5.15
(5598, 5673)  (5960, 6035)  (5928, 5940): 0.288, 4.49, 4.69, 4.65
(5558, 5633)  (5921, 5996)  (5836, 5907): 0.086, 4.88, 4.15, 4.33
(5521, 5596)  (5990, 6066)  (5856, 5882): 0.180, 4.69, 5.29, 5.08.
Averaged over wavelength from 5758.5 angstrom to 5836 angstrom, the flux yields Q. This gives 5.68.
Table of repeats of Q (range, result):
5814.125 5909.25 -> 4.28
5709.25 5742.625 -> 5.5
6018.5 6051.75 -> 5.47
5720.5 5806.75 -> 5.83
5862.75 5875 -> 4.44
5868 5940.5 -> 3.4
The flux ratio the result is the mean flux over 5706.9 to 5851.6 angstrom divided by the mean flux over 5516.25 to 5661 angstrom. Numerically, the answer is 1.23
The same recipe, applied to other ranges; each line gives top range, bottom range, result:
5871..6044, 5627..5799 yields 0.78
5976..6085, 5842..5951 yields 1.38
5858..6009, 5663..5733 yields 0.76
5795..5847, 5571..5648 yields 1.21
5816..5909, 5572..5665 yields 0.89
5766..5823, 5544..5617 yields 1.16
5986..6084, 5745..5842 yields 0.92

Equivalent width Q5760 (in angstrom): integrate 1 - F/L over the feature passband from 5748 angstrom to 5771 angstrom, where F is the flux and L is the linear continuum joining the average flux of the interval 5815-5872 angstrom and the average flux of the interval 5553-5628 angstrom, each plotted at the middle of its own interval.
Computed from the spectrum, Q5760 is -4.2 angstrom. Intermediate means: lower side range 4.84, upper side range 5.08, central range 5.91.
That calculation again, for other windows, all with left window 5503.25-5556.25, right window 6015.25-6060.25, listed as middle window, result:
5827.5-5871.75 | -1.8 angstrom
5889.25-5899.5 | 6.3 angstrom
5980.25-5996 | 1.6 angstrom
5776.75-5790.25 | -2.3 angstrom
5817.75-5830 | -0.8 angstrom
